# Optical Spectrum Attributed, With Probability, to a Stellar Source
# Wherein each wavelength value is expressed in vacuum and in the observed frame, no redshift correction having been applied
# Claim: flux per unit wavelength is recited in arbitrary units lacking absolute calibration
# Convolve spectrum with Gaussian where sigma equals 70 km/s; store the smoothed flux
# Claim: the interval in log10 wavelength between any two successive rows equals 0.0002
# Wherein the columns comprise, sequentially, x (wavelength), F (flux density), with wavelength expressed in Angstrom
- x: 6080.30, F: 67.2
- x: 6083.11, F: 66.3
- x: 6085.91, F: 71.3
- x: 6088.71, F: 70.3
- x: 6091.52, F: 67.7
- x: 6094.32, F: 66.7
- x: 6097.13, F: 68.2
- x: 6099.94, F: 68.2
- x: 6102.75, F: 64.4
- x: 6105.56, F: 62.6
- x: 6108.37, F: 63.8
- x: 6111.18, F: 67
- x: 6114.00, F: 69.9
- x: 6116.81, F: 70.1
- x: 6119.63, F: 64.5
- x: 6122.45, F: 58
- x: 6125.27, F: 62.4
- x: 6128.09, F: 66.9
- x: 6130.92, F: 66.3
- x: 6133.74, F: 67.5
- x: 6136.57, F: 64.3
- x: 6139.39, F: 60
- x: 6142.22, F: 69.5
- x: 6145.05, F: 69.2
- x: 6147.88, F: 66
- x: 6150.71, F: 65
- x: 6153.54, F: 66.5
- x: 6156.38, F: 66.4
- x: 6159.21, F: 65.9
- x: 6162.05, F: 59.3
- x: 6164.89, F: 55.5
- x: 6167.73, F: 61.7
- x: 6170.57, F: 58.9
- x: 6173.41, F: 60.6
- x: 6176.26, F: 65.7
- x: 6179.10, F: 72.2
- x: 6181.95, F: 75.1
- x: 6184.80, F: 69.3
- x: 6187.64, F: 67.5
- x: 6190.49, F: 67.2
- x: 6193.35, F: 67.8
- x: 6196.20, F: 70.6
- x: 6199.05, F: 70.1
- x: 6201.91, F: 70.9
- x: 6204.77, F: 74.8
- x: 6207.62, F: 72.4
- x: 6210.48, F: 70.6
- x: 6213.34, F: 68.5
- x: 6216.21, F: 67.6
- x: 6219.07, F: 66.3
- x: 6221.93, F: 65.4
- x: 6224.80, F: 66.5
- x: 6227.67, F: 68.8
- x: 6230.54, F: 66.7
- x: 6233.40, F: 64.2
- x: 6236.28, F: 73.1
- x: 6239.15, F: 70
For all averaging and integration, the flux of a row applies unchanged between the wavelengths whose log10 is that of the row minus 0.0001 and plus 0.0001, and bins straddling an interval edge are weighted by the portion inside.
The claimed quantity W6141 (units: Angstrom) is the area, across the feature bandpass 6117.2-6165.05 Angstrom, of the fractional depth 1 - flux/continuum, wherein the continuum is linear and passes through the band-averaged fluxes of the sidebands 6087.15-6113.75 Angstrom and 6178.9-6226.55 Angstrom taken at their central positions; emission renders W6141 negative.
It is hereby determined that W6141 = 2.2 Angstrom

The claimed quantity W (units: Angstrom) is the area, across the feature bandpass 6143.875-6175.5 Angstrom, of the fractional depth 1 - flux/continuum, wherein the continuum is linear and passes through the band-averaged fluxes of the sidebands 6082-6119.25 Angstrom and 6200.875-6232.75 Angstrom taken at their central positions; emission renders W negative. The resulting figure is 2.3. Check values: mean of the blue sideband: 67.4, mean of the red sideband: 68.8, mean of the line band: 63.2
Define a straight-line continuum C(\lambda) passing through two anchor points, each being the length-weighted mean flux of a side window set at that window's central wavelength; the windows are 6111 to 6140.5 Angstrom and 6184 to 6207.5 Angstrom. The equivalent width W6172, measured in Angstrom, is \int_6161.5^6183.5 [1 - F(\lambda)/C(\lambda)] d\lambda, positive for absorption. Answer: 1.47 Angstrom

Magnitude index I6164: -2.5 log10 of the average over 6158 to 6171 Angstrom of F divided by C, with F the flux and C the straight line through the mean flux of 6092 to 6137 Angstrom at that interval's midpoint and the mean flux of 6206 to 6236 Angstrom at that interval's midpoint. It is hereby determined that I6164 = 0.11 mag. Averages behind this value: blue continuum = 65.7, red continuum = 68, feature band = 60.3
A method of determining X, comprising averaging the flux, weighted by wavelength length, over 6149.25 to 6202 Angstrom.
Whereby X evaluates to 66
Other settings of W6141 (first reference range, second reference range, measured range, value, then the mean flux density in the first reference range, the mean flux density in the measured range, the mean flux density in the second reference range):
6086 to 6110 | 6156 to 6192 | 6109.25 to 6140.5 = 0.4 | 66.8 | 65.2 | 65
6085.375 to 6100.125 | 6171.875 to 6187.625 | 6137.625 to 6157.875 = 0.7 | 68.6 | 66.1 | 68.4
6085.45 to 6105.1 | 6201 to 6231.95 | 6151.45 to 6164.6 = 0.9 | 67.7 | 63.8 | 68.9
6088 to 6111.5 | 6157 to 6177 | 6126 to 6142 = -0.4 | 66.4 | 65.2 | 61.1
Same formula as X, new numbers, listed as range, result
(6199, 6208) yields 72.3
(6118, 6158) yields 65.2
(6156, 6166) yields 61.5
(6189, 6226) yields 69.1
